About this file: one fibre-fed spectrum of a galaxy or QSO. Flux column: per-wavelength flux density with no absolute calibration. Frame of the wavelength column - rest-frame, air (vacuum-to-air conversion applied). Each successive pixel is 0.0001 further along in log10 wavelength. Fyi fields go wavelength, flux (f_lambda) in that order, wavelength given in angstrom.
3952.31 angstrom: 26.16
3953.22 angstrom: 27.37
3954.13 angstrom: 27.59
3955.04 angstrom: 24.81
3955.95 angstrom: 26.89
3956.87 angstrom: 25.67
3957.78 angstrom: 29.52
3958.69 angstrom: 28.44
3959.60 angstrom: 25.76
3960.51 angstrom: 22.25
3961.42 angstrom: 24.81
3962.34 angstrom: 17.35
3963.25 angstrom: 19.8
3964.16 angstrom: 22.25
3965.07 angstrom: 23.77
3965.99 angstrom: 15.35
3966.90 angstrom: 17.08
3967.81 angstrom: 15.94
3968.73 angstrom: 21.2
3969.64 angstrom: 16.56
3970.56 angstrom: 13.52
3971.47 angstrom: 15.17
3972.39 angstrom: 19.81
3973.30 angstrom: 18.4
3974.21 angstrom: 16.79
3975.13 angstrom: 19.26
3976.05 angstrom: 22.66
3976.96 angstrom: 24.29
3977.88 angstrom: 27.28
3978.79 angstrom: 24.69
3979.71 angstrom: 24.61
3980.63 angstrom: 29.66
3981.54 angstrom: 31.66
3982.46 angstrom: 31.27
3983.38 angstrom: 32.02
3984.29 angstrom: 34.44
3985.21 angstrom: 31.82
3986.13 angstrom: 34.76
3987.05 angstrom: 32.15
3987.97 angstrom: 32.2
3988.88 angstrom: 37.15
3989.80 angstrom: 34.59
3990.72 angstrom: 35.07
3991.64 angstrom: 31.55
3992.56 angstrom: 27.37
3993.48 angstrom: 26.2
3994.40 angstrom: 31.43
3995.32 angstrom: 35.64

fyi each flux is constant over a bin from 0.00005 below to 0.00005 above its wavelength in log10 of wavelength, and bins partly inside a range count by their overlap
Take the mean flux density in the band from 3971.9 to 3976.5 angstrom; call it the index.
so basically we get 19.3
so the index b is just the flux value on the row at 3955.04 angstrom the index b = 24.81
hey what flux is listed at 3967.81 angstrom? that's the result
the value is 15.94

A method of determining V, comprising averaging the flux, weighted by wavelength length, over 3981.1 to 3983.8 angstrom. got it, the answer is 31.6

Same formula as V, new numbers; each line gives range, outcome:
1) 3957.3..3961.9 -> 26.1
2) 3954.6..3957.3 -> 25.7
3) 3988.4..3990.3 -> 35.9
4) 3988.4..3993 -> 33.2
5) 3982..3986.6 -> 32.8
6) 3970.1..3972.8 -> 16.1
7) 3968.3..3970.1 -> 18.9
